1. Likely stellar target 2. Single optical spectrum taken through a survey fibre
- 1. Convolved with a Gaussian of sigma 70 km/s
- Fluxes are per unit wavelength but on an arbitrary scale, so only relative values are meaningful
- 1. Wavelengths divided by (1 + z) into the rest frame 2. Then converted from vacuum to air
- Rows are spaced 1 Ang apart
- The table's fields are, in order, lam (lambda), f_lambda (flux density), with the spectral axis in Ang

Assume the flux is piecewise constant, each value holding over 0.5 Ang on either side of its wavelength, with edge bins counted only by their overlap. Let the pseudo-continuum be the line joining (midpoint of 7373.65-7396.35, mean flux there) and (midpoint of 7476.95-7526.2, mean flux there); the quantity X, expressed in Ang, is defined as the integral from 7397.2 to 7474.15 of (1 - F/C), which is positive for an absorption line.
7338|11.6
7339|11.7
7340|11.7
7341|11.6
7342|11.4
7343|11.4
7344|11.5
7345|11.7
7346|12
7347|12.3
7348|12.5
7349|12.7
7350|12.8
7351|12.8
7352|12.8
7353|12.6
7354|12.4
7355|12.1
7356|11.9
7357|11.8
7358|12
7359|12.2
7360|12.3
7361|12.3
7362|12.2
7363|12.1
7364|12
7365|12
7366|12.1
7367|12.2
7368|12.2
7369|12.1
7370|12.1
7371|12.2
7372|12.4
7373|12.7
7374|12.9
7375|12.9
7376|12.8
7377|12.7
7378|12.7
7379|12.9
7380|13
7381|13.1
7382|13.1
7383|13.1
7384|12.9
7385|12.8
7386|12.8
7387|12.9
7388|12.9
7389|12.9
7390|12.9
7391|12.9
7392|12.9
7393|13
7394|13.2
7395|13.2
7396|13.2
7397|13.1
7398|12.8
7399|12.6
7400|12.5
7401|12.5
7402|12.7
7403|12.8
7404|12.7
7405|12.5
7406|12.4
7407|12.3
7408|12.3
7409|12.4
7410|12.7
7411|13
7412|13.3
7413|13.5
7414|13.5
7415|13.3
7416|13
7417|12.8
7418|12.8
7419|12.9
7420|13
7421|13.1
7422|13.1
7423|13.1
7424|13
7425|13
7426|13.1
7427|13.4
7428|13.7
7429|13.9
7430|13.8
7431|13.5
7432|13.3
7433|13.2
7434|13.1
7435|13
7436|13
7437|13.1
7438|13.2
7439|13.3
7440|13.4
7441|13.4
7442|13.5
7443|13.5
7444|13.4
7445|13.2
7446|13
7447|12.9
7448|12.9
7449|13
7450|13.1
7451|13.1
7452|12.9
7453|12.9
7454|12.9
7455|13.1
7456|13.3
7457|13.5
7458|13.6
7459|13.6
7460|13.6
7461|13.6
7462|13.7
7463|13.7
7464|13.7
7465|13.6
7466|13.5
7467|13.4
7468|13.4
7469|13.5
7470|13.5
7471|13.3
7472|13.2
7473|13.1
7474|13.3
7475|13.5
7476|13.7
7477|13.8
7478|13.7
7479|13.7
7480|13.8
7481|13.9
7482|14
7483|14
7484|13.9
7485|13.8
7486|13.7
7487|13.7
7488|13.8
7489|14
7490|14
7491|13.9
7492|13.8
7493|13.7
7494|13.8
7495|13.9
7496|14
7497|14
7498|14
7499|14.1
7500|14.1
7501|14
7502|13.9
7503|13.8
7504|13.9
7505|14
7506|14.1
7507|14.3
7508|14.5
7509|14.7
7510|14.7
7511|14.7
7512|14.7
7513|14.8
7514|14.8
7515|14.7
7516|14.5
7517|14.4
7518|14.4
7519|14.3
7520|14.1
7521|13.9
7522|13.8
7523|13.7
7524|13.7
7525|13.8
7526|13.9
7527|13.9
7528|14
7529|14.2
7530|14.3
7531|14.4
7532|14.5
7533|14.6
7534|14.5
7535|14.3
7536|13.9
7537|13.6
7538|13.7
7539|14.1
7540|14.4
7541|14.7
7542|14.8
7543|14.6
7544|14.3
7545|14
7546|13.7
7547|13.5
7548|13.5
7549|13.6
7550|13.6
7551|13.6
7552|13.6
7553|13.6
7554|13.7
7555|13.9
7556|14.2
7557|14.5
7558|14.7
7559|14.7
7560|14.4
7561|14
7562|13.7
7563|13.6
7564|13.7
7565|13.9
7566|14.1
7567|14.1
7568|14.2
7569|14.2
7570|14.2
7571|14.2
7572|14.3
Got 1.6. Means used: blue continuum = 12.9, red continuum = 14.1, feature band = 13.1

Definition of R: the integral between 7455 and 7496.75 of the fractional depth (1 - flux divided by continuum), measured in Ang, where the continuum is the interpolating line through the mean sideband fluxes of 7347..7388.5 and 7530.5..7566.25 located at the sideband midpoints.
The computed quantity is -0.7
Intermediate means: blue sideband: 12.5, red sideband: 14.1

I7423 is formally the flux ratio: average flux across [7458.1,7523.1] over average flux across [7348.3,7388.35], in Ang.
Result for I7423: 1.11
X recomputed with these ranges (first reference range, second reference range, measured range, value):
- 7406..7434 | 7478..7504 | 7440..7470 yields 0.35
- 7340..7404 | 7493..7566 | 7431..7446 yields -0.08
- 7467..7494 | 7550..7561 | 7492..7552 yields -1.03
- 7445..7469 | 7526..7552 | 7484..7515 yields -0.92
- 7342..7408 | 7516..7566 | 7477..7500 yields -0.51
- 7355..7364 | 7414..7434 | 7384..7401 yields -0.31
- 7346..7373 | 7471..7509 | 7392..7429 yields -0.15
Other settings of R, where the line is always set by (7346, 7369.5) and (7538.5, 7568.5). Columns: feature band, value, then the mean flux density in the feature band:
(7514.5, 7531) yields -0.4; 14.1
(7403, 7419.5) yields -0.1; 12.8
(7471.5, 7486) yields -0.3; 13.7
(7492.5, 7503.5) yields -0.3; 13.9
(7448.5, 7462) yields -0.1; 13.3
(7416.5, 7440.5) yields -0.5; 13.2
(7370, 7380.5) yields -0.2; 12.7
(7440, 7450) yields -0.1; 13.2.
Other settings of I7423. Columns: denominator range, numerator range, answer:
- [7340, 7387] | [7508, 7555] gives 1.14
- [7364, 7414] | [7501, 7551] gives 1.11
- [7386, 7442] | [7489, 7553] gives 1.08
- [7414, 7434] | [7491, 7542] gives 1.07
